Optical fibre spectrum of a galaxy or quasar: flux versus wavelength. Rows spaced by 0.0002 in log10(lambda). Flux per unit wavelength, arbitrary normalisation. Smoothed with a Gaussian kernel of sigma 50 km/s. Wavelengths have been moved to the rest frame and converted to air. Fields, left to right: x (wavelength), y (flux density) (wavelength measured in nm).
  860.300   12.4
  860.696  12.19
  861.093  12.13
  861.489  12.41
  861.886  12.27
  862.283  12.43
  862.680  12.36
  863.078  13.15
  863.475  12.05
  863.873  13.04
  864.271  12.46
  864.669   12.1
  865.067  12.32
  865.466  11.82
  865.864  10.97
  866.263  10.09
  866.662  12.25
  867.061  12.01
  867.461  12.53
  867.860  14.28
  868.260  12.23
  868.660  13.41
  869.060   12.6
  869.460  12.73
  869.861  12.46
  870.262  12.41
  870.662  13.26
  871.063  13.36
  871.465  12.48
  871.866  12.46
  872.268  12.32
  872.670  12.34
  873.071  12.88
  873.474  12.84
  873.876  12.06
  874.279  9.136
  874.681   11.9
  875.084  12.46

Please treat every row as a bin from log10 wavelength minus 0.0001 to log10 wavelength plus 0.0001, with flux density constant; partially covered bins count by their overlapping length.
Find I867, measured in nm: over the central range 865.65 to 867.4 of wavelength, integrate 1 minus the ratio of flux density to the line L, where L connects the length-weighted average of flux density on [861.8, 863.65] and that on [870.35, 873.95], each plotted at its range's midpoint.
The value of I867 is 0.16 nm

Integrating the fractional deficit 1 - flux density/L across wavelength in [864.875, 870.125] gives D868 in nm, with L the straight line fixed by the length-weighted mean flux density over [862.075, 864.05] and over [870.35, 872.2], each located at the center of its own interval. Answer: 0.18 nm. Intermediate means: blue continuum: 12.6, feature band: 12.3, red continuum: 12.8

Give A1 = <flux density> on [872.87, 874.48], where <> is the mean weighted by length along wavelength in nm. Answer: 11.7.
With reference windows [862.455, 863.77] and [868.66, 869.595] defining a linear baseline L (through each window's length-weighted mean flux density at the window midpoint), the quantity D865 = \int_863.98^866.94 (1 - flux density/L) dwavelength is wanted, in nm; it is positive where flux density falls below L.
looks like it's 0.21 nm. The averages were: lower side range 12.6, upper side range 12.8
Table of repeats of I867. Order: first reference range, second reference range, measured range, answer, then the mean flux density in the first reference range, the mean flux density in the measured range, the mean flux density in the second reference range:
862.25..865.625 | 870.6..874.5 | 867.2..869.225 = -0.105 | 12.4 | 13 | 12.3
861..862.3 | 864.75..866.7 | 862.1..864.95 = -0.140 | 12.3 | 12.5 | 11.5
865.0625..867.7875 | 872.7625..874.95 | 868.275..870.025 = -0.140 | 11.8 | 12.7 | 11.8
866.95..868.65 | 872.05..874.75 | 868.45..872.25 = -0.101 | 12.9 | 12.8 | 11.9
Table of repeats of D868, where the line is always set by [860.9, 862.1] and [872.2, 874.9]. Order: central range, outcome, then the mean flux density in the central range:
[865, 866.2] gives 0.07 nm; 11.5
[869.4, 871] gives -0.10 nm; 12.8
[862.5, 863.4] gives -0.03 nm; 12.7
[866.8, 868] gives -0.07 nm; 12.8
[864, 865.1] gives -0.01 nm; 12.3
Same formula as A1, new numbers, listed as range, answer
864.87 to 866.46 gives 11.3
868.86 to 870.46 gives 12.5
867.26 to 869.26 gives 13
